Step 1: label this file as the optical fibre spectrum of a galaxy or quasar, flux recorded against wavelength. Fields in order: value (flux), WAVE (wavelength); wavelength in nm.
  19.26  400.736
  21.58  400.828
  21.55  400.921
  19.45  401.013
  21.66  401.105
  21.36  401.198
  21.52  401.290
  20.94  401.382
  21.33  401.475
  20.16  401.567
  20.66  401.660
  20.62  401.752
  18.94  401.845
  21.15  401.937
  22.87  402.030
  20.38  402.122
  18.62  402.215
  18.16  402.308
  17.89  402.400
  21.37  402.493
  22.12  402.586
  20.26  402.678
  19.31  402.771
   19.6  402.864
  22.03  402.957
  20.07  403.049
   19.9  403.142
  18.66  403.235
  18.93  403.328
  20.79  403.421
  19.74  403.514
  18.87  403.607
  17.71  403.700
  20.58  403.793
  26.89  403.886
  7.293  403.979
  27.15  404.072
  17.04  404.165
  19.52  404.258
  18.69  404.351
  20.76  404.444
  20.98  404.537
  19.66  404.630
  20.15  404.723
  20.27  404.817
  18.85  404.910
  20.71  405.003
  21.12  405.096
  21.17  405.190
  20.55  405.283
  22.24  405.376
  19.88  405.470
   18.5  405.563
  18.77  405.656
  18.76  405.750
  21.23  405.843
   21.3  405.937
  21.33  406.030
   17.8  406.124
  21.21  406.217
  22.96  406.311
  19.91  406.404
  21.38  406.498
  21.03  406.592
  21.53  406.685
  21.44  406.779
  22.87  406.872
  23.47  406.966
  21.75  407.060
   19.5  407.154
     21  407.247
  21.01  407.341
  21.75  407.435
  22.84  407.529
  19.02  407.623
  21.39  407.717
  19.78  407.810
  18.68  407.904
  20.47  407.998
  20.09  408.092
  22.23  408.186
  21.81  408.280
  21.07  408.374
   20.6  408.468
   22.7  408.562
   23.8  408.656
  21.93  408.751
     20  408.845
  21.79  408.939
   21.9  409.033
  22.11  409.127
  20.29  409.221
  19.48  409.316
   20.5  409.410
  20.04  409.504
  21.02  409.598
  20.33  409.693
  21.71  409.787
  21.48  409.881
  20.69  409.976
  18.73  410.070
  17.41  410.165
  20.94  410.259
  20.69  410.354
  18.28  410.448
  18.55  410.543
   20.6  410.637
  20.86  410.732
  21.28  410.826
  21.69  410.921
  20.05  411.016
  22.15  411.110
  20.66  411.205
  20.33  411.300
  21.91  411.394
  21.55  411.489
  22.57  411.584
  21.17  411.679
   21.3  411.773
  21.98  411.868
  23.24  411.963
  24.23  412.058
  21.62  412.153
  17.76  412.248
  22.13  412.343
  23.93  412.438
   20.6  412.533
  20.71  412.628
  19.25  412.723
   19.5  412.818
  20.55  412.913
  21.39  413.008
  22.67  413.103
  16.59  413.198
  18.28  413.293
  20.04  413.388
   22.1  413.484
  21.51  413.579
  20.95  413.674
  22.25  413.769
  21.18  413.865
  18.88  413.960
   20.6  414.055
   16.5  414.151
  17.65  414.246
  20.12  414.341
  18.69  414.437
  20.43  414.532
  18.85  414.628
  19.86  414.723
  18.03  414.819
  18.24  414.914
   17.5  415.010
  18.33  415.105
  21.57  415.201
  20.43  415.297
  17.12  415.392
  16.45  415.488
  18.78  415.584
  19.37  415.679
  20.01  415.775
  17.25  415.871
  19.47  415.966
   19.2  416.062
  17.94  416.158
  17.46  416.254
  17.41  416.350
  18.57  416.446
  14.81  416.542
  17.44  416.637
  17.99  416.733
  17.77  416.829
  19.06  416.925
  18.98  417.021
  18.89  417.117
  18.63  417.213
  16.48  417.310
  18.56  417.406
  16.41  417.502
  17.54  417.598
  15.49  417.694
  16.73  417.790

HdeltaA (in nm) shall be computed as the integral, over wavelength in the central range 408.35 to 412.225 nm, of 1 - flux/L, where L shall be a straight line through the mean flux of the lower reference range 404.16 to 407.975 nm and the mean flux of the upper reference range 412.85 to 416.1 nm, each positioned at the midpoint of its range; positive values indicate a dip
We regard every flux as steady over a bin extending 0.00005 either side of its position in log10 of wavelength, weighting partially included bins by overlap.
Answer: -0.200 nm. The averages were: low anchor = 20.6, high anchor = 19.4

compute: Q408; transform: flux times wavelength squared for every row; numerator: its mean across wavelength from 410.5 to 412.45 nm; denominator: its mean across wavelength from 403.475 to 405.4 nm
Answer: 1.1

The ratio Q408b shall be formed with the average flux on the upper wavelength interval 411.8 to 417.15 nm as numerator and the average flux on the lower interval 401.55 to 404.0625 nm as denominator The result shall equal 1.0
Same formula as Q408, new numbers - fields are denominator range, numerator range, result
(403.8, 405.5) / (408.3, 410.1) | 1.07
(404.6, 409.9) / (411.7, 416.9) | 0.97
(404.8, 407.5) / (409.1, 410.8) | 0.99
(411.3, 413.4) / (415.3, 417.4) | 0.88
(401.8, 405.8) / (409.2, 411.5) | 1.06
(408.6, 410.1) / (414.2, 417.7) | 0.90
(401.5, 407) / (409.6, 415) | 1.05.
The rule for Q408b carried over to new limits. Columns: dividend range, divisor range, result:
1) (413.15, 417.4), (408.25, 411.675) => 0.90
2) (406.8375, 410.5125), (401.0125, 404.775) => 1.04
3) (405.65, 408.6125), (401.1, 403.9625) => 1.04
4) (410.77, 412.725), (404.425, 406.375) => 1.05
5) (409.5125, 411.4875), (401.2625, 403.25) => 1.01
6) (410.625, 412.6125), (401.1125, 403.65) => 1.06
